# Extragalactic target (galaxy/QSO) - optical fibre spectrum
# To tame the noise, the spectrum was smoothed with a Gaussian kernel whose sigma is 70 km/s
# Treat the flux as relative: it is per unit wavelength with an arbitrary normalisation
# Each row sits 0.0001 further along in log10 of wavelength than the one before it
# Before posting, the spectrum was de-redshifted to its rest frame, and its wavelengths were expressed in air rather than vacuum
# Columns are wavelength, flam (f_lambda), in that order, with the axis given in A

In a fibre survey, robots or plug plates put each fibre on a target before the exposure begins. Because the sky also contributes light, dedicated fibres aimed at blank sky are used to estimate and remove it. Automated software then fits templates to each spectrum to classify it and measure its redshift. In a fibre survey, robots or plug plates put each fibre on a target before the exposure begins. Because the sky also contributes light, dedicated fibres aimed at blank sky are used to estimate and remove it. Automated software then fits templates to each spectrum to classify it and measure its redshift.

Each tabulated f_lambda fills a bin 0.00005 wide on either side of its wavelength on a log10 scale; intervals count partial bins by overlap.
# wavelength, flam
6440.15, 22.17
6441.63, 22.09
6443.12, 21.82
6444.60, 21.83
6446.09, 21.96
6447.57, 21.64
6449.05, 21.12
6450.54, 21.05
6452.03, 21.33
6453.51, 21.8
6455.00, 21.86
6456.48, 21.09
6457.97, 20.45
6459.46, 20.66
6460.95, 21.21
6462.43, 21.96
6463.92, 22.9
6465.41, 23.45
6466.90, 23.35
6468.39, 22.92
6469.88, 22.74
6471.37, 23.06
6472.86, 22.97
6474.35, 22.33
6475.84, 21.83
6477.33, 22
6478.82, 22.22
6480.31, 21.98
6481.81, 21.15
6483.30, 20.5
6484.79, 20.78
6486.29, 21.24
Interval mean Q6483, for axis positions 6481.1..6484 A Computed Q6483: 20.8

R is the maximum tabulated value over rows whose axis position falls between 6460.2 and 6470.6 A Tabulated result 23.45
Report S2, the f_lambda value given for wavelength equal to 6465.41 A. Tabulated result 23.45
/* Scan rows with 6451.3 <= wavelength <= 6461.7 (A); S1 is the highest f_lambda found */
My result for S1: 21.86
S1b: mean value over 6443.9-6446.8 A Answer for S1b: 21.9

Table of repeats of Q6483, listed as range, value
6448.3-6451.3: 21.1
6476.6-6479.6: 22.1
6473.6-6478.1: 22.1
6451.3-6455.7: 21.7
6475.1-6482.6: 21.8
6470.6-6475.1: 22.8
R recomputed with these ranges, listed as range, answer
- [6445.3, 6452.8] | 21.96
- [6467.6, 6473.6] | 23.06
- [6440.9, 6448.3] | 22.09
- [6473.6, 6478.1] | 22.33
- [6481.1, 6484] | 21.15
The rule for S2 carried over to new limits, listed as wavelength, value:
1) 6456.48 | 21.09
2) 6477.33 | 22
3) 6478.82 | 22.22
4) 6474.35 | 22.33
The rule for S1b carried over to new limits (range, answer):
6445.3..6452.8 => 21.4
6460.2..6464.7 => 22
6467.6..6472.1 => 22.9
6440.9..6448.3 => 21.9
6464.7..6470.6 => 23.1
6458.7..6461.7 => 21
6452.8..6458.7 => 21.3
